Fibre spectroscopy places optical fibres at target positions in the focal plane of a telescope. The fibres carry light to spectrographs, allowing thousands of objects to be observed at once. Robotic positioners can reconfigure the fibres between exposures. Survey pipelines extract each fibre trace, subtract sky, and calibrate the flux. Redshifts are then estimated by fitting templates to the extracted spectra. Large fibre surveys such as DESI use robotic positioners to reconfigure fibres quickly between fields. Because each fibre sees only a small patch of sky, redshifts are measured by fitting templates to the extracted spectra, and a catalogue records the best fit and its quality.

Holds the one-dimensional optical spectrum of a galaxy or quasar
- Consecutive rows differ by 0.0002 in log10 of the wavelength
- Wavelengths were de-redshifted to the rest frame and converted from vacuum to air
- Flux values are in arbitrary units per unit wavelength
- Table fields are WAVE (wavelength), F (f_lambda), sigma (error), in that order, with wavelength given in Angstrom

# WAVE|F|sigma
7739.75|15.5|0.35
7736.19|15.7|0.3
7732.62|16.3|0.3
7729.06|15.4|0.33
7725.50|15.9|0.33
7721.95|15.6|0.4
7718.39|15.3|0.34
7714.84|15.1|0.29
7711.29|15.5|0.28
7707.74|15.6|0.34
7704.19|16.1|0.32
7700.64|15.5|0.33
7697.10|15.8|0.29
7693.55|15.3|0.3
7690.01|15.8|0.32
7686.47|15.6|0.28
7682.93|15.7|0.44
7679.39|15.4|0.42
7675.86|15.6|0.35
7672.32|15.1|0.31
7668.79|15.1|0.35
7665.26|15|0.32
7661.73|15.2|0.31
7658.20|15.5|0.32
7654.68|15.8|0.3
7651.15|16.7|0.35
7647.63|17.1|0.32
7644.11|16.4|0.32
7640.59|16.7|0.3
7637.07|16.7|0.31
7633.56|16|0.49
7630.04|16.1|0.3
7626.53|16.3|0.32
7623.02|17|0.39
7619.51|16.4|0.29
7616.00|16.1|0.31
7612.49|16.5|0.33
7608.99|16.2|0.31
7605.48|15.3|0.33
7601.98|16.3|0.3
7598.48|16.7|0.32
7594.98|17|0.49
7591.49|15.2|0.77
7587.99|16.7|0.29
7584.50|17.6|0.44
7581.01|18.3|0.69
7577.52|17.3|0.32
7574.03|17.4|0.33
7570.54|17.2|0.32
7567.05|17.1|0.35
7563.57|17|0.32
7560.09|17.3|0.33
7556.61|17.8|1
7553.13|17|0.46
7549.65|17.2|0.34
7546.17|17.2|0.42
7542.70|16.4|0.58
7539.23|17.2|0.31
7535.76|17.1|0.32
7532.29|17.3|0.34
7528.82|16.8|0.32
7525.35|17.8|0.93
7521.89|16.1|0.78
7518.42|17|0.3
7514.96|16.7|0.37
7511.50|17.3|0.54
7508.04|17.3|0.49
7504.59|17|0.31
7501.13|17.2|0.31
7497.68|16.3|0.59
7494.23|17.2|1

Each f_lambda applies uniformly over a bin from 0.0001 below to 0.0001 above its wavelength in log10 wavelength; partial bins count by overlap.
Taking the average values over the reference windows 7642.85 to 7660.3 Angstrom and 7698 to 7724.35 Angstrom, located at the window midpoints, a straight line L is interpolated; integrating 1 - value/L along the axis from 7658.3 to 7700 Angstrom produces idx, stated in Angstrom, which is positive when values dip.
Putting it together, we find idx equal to 1.3 Angstrom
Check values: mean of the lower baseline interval 16.3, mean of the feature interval 15.4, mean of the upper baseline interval 15.6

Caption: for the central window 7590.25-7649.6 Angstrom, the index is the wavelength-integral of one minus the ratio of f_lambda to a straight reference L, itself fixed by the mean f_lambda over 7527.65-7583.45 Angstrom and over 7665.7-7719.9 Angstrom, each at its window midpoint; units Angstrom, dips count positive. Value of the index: 0.2 Angstrom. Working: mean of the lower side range 17.2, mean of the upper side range 15.5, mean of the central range 16.4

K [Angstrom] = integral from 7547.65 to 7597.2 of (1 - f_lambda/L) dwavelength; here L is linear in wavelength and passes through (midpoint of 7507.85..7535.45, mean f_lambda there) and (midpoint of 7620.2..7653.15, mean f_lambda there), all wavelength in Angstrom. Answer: -1.0 Angstrom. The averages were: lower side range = 17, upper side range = 16.5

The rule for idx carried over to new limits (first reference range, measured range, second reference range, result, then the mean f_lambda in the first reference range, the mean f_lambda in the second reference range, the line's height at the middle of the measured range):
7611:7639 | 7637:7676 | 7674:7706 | 0.35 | 16.4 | 15.6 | 16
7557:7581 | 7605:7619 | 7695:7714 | 0.56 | 17.3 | 15.7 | 16.8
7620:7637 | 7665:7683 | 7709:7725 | 0.67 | 16.4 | 15.4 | 15.9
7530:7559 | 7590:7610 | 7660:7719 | 0.45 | 17.1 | 15.5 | 16.5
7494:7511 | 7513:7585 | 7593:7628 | -1.90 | 17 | 16.4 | 16.7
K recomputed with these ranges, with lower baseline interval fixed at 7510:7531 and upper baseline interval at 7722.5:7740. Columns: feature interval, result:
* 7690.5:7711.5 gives 0.4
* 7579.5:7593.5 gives -0.3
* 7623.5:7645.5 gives -0.1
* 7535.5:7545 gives 0.0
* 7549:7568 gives -0.6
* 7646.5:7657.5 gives -0.1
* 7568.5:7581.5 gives -0.6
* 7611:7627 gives -0.1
